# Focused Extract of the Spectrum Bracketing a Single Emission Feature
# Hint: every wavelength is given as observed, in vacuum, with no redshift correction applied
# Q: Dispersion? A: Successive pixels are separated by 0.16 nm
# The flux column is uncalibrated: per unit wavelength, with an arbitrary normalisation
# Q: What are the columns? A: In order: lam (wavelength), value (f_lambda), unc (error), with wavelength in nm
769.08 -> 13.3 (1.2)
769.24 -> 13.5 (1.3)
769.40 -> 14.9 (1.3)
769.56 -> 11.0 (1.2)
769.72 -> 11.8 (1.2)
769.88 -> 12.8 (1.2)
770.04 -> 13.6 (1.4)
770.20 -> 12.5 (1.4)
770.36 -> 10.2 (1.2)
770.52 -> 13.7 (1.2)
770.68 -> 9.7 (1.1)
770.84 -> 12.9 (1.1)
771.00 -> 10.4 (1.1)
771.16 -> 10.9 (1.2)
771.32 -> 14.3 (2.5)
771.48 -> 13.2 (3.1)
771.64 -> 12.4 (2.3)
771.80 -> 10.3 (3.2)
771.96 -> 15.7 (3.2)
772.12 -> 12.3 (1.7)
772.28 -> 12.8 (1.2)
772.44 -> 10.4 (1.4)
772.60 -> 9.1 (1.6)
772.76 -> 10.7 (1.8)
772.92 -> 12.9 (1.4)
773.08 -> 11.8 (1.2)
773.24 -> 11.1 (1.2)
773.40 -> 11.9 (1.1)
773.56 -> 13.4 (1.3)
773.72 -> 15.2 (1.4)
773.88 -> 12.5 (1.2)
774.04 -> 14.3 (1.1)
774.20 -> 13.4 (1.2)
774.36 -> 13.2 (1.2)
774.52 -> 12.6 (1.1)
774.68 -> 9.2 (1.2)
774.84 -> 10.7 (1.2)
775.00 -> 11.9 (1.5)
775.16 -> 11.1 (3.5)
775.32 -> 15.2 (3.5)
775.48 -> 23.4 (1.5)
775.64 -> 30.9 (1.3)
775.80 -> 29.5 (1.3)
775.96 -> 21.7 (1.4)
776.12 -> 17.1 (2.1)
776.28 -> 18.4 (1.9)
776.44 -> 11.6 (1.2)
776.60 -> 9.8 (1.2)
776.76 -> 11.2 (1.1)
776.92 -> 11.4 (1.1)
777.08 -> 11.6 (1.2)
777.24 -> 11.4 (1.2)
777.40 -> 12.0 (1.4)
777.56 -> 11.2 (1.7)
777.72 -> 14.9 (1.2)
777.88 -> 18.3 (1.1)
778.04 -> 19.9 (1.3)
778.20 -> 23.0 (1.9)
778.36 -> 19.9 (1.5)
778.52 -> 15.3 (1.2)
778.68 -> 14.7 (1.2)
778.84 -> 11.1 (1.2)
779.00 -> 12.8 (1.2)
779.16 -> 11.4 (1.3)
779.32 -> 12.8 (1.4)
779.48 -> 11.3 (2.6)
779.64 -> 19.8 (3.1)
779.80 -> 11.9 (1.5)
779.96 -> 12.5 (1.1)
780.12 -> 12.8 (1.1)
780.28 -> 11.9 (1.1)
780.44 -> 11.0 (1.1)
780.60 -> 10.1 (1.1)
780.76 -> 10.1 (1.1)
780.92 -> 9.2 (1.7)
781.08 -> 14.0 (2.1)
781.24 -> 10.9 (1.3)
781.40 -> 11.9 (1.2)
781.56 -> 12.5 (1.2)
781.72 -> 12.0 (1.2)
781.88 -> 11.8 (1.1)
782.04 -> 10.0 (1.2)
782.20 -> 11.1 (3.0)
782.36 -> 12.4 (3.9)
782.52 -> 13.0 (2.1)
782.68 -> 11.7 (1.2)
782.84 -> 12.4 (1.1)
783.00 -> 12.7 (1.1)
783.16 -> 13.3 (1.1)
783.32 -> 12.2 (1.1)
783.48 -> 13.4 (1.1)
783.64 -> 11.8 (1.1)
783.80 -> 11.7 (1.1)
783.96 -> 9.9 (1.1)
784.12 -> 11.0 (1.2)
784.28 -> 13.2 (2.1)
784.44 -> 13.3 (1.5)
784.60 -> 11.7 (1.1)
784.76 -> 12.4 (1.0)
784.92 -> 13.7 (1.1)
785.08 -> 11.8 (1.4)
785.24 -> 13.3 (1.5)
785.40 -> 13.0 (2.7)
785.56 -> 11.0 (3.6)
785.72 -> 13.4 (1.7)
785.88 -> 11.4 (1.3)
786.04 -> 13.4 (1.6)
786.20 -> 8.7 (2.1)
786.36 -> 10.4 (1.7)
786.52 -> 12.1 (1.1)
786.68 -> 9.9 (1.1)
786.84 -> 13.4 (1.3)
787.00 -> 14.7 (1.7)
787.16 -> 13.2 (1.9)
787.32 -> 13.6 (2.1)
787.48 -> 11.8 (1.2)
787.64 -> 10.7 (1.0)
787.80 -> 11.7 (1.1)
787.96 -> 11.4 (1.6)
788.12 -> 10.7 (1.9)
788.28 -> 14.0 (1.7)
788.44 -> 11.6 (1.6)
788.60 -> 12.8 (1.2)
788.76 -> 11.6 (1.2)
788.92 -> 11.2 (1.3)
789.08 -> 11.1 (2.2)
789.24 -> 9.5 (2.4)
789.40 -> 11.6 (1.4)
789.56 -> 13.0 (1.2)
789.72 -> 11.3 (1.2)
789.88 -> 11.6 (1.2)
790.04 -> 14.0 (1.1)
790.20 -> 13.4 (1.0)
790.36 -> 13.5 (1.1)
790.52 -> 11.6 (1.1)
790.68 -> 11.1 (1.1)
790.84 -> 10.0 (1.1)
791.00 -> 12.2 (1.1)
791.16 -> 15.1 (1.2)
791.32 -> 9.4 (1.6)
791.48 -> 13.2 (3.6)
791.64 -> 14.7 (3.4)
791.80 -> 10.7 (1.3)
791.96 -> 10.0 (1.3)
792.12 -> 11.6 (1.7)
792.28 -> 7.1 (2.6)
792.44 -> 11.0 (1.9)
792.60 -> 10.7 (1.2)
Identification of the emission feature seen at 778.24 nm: [N II]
